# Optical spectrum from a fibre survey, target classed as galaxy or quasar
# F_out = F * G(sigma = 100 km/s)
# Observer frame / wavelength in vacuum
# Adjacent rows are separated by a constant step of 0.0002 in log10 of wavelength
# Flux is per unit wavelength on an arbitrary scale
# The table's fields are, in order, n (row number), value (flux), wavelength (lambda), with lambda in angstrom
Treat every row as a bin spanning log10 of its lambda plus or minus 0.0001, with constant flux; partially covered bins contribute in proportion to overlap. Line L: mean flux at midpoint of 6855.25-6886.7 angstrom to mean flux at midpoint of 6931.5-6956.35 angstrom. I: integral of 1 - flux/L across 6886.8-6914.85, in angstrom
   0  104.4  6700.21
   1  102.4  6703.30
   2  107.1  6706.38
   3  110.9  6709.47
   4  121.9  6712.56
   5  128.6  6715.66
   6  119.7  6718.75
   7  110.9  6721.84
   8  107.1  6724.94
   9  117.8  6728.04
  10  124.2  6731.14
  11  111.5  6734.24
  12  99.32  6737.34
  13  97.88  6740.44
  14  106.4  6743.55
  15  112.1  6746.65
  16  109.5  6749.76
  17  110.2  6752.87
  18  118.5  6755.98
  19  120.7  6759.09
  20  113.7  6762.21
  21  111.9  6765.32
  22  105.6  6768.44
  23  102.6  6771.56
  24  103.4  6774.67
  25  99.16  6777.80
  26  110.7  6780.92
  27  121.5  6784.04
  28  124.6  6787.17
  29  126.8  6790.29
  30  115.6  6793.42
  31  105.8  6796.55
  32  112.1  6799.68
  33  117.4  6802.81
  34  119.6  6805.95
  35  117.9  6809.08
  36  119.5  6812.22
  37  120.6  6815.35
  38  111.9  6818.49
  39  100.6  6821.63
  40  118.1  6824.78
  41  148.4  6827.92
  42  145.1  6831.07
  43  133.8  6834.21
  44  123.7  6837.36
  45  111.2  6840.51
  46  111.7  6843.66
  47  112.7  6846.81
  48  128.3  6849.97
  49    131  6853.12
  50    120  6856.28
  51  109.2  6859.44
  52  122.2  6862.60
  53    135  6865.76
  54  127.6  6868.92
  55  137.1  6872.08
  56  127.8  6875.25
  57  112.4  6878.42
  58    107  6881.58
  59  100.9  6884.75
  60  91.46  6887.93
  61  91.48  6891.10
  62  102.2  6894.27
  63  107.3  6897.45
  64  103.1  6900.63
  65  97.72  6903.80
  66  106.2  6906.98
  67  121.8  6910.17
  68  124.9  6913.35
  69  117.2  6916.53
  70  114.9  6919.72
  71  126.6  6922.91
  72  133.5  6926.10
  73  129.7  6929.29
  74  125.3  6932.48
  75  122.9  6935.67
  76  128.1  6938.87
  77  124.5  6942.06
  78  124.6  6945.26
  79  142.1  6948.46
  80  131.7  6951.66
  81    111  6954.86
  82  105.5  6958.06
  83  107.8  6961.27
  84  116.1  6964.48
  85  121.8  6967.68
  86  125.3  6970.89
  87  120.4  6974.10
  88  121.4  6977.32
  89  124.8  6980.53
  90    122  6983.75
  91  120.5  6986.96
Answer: 3.9 angstrom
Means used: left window 120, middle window 105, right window 126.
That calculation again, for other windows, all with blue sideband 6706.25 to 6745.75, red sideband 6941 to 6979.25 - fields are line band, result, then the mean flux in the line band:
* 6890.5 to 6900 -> 1.4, 101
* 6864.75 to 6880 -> -1.3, 128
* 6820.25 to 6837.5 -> -1.9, 129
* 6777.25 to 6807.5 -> -0.2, 116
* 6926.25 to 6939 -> -0.8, 127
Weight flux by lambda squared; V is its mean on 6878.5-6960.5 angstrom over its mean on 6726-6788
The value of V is 1.09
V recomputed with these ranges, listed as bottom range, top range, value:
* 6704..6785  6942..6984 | 1.16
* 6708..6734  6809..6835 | 1.09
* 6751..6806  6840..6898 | 1.05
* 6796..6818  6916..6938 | 1.11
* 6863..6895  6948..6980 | 1.08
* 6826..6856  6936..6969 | 0.99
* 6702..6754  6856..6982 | 1.12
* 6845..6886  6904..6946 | 1.03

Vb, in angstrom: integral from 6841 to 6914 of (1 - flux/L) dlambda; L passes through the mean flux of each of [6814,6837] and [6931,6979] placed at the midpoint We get 5.8 angstrom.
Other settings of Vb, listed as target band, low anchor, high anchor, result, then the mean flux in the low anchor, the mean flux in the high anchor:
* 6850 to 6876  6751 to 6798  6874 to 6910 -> -4.8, 113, 105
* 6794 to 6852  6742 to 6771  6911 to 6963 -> -2.0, 112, 123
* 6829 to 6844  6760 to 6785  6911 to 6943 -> -1.5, 109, 125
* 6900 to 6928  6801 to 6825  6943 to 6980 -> 0.6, 116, 121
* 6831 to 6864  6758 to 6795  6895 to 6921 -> -2.8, 113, 111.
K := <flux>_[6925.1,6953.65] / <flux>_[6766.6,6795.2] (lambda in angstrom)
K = 1.15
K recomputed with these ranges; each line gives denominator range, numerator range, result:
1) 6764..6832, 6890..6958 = 1.02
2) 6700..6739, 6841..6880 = 1.08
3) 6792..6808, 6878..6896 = 0.88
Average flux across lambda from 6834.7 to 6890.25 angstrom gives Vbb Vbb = 118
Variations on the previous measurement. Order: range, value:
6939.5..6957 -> 126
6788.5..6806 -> 116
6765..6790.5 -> 111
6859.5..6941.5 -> 117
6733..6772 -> 109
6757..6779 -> 109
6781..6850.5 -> 120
